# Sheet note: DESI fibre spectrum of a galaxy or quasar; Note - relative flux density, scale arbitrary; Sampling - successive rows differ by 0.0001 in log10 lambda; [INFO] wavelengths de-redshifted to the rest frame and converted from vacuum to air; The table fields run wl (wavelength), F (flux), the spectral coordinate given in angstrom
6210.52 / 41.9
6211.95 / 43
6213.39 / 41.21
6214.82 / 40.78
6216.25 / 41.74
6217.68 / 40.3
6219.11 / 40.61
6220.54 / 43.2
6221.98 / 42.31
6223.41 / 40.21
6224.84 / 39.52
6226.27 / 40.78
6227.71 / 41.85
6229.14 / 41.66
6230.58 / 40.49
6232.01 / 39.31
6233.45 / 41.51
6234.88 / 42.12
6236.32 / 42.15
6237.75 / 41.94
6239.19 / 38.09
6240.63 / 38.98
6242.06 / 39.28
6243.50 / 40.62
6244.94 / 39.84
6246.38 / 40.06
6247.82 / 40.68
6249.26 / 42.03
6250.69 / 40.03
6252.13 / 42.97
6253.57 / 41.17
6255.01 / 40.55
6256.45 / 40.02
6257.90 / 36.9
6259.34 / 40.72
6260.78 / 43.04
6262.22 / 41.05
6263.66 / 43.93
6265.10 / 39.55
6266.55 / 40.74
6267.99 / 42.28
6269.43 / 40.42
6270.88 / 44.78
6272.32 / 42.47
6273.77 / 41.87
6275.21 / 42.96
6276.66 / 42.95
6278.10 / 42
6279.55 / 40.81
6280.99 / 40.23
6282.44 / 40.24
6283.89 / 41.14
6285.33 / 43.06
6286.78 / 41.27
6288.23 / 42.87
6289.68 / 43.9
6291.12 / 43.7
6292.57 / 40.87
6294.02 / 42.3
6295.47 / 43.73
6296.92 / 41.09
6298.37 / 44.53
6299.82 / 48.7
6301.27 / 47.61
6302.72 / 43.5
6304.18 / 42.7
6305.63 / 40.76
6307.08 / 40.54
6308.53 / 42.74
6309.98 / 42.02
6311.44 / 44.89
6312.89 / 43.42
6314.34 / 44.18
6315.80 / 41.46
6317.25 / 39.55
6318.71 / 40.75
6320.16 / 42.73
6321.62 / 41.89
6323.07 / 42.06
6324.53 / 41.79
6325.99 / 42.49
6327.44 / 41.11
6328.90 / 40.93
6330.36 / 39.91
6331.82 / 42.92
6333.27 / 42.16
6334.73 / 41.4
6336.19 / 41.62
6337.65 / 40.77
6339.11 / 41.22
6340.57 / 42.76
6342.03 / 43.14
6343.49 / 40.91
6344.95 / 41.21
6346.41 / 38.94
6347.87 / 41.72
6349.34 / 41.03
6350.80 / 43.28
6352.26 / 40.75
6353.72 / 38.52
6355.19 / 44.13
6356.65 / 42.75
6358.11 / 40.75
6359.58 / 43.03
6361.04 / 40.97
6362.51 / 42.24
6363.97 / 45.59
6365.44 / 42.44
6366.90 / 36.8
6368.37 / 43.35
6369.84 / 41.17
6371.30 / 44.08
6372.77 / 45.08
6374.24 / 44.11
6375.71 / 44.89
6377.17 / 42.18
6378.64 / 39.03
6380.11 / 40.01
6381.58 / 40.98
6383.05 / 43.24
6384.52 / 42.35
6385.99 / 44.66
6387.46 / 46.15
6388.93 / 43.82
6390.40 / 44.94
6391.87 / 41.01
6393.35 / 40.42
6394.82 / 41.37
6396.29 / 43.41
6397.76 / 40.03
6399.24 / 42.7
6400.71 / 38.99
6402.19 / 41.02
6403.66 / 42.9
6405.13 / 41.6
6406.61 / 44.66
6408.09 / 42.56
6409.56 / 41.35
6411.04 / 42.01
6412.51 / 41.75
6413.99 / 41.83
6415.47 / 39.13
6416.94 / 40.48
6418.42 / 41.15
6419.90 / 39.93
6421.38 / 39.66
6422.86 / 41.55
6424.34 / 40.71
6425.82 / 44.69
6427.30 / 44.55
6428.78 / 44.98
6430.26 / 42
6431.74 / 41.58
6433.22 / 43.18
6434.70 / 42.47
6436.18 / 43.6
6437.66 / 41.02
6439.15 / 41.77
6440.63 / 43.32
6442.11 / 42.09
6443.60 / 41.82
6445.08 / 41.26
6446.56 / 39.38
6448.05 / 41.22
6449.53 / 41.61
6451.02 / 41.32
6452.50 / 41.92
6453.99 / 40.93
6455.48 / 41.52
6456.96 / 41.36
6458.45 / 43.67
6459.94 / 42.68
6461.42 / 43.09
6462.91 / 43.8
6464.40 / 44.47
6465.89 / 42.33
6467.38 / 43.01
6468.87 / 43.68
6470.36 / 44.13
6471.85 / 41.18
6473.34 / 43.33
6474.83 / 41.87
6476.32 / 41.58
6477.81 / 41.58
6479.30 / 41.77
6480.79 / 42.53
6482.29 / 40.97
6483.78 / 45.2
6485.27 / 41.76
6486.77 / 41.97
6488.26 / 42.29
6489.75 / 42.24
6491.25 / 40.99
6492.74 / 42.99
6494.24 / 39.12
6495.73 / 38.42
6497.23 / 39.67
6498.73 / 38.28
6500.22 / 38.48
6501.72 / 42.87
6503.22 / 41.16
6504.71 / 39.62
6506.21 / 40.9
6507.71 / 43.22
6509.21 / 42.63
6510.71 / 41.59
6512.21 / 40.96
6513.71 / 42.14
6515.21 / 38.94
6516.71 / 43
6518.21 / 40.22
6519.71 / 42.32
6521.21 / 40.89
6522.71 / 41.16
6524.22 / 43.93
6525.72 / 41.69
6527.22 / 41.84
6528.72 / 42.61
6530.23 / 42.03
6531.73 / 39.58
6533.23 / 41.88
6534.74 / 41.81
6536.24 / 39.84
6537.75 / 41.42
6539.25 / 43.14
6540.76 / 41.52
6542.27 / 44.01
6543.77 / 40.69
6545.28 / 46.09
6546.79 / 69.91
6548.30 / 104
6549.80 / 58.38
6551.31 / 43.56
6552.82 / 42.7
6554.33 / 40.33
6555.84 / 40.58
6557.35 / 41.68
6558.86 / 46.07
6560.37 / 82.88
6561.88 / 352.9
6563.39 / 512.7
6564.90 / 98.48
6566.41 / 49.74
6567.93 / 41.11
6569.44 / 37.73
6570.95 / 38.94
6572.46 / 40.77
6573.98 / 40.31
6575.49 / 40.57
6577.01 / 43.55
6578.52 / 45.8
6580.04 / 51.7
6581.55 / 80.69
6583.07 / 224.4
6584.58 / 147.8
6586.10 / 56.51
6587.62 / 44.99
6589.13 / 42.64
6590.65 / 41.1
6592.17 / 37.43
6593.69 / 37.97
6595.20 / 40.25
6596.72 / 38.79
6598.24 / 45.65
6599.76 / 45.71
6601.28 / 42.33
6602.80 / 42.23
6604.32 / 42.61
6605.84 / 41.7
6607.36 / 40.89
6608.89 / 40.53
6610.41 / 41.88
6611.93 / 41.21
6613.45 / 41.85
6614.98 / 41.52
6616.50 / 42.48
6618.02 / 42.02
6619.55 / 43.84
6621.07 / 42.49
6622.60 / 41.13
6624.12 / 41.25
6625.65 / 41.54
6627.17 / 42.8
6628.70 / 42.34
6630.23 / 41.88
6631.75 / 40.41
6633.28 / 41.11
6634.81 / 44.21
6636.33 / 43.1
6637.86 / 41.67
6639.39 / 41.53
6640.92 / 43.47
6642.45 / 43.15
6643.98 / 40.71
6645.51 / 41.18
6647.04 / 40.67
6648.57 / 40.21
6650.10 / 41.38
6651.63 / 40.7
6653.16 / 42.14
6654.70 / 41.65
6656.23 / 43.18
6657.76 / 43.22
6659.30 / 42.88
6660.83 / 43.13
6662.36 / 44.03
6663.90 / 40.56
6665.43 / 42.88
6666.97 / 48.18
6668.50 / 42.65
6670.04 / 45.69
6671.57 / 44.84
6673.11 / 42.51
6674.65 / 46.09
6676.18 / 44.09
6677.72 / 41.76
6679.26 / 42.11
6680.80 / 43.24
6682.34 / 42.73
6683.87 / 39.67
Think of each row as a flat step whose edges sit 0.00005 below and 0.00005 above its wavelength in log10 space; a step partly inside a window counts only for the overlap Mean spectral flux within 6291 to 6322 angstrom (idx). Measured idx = 42.9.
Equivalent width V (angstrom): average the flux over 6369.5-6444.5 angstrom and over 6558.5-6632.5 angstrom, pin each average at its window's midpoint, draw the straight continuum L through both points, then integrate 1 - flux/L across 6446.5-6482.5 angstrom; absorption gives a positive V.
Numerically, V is 5.44 angstrom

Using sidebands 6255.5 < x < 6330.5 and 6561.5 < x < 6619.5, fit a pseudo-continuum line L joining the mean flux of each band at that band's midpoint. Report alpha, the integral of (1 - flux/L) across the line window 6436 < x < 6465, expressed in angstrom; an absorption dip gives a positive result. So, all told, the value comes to 7.7 angstrom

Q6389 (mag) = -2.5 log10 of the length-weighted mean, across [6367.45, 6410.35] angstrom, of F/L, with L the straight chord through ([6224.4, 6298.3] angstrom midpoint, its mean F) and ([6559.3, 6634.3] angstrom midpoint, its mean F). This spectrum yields 0.20 mag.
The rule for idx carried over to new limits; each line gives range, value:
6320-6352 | 41.6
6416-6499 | 42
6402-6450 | 41.9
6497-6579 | 59.9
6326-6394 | 42.1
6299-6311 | 43.6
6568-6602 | 57.2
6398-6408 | 41.9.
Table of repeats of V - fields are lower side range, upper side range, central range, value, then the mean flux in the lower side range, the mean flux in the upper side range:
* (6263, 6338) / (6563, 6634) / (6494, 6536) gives 9.8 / 42.3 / 58.1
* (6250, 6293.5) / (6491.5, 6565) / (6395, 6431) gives 7.3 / 41.6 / 61.4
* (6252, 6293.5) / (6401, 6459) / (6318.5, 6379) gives -0.2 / 41.7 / 41.9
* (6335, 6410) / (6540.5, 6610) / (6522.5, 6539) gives 5.9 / 42.1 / 71.1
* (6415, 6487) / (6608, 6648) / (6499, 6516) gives 0.4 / 42.2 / 41.9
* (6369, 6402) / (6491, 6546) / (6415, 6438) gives 0.1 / 42.5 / 41.4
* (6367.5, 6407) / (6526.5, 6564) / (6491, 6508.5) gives 7.0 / 42.5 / 77.7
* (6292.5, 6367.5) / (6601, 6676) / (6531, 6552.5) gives -3.7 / 42.1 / 42.4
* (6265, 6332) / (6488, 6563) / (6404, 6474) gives 9.8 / 42.3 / 53.1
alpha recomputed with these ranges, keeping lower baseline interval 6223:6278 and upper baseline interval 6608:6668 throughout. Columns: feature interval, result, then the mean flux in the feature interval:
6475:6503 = 0.3 angstrom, 41.3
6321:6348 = -0.1 angstrom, 41.5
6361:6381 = -0.4 angstrom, 42.3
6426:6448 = -0.4 angstrom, 42.4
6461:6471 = -0.4 angstrom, 43.5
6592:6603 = 0.2 angstrom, 41.5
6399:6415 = -0.1 angstrom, 41.9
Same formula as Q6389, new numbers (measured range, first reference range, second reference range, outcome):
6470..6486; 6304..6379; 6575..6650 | 0.08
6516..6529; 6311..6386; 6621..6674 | 0.01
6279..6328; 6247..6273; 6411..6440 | -0.03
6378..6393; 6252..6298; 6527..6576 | 0.26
